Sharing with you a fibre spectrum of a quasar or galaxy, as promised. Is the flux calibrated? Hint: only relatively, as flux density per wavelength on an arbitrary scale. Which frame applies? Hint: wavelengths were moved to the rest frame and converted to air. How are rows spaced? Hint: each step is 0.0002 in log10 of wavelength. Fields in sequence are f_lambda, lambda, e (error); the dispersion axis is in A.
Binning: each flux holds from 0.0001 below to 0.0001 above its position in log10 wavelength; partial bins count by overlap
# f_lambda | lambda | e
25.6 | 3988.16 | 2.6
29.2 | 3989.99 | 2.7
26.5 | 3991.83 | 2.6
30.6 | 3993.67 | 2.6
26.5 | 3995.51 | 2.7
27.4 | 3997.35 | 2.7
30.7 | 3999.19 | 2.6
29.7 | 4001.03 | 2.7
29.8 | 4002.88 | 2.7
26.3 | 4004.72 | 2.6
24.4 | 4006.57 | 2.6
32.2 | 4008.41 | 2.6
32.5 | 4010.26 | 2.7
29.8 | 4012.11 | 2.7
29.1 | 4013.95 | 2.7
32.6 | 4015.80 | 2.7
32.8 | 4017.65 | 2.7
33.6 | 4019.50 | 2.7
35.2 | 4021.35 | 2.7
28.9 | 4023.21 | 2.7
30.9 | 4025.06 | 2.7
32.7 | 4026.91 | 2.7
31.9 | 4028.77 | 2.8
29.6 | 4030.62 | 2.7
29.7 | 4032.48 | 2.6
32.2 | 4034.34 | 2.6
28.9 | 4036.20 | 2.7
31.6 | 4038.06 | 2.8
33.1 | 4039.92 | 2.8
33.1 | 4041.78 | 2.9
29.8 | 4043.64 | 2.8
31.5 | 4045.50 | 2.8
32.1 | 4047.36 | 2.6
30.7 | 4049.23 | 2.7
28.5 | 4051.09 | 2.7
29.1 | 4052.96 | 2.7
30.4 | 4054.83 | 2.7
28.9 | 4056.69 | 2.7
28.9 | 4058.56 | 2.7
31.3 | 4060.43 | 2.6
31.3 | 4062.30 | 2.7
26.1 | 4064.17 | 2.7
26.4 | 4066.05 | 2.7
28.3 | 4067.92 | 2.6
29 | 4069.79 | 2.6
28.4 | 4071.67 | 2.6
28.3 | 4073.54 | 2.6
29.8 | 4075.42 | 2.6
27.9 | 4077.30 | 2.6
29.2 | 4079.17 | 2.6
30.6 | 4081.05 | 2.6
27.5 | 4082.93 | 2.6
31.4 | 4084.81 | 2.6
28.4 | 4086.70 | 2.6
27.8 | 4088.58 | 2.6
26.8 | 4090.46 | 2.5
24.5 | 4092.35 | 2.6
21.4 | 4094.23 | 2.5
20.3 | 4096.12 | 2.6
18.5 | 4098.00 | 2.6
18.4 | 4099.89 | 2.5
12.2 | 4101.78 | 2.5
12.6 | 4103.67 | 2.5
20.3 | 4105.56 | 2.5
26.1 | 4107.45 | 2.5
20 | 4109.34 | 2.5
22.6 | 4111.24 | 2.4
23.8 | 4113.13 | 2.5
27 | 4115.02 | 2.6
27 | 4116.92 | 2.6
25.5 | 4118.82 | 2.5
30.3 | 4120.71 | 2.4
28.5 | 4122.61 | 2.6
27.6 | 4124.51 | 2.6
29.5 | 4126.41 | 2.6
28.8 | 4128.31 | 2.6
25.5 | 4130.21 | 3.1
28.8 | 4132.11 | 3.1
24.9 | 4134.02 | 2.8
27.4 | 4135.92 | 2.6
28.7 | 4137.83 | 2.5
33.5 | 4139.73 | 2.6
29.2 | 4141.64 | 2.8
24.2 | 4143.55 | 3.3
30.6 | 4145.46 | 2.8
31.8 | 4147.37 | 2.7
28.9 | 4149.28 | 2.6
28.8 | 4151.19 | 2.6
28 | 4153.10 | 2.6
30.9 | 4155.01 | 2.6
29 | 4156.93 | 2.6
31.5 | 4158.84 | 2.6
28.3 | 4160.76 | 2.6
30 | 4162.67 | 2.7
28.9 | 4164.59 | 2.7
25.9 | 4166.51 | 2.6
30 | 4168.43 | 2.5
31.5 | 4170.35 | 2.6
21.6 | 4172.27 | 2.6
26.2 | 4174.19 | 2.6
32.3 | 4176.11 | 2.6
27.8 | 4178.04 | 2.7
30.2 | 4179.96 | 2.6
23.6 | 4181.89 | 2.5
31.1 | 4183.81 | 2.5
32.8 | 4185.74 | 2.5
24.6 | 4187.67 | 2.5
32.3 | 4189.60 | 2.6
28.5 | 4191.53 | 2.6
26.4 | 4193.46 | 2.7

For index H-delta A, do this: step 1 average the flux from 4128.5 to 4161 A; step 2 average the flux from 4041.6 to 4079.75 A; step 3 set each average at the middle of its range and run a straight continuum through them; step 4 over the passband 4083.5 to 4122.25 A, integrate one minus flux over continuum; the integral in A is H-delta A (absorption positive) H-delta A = 7.7 A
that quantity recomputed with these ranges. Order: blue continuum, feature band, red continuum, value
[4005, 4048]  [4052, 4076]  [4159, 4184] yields 1.2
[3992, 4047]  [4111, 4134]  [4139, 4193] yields 1.8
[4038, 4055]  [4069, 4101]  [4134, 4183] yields 4.2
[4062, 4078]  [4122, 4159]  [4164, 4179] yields -0.9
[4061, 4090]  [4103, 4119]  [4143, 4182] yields 3.3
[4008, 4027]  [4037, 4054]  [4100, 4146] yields -0.5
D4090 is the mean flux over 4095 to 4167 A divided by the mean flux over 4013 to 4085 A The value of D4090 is 0.9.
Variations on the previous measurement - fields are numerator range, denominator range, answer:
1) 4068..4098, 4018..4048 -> 0.86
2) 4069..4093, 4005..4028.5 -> 0.92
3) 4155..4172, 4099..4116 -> 1.43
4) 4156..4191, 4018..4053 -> 0.92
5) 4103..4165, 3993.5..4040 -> 0.90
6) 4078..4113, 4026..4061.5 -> 0.76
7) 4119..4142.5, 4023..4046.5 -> 0.91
